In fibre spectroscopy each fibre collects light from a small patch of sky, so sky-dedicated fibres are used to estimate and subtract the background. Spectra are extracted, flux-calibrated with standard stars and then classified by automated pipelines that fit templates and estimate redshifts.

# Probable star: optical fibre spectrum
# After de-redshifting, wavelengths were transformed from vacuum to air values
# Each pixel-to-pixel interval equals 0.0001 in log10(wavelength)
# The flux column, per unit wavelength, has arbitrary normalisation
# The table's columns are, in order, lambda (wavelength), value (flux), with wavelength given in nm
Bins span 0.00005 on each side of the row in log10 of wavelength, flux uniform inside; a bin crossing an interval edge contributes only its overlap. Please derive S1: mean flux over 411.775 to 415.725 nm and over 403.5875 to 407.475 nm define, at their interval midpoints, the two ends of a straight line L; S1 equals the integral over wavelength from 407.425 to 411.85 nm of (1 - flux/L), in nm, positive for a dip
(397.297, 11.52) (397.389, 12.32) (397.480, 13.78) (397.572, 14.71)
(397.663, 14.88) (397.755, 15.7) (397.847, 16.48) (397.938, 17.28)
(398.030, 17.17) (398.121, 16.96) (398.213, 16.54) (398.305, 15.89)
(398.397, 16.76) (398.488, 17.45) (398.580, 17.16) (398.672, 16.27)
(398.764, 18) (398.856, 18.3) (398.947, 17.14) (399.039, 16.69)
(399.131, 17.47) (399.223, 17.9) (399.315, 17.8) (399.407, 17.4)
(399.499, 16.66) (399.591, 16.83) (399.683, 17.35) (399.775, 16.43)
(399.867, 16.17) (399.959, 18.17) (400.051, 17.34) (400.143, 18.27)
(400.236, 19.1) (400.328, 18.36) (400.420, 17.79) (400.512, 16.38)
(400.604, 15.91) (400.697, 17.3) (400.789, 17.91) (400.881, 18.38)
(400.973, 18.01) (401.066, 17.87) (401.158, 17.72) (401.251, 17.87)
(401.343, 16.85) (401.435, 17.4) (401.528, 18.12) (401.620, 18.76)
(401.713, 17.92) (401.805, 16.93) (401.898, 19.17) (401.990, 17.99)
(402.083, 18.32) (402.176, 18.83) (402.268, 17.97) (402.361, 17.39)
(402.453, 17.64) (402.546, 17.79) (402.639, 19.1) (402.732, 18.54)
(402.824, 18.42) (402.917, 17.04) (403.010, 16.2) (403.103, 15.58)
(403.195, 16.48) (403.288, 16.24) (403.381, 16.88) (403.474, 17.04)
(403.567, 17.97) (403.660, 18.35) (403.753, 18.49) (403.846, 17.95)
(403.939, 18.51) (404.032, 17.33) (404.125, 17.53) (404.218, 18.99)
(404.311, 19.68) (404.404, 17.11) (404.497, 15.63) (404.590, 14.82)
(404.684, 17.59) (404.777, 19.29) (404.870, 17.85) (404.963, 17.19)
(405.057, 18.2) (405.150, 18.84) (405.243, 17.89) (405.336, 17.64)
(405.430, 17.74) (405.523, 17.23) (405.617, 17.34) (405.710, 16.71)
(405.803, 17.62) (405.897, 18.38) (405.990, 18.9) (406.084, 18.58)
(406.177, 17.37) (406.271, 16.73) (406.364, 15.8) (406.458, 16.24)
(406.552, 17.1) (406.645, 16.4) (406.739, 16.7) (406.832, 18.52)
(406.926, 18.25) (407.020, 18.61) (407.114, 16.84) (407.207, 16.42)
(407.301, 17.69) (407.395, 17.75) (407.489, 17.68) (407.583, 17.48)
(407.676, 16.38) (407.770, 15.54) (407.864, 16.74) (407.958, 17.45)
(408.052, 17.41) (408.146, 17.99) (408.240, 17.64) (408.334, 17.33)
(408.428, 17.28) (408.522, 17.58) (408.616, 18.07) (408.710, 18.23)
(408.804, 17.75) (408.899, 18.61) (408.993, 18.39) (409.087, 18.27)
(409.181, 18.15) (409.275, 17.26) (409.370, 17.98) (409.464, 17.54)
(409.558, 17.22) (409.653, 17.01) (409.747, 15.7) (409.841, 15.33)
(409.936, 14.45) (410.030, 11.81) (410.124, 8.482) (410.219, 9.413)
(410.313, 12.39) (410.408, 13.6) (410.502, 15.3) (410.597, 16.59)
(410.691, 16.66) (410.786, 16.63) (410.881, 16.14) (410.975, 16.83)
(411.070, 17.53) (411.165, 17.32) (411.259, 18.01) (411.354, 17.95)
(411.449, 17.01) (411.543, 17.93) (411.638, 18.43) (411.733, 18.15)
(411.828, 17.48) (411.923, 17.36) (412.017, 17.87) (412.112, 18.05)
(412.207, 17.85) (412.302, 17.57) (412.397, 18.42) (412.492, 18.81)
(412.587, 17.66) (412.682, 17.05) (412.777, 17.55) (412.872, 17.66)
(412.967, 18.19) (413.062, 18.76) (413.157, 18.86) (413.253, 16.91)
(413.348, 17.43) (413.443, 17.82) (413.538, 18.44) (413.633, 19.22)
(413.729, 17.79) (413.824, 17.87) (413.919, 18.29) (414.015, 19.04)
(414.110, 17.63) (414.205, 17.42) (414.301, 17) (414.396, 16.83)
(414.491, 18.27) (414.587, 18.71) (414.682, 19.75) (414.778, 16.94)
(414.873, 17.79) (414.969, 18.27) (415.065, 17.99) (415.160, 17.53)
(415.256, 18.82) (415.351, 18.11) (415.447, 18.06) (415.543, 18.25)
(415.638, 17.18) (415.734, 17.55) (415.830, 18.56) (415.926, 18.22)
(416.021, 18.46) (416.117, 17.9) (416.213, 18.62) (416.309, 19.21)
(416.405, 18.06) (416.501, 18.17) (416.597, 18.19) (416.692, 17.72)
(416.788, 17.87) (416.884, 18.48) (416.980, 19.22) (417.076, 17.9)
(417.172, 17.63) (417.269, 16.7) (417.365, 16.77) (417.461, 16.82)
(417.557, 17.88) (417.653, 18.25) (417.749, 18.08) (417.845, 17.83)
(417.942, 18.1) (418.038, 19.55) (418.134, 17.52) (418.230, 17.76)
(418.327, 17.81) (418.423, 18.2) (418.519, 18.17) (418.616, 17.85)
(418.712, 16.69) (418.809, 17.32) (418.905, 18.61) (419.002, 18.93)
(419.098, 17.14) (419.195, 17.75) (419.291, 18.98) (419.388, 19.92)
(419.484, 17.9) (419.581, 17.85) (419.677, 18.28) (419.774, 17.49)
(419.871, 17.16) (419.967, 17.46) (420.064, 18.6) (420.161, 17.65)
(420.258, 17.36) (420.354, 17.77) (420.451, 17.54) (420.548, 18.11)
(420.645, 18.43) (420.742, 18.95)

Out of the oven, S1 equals 0.29 nm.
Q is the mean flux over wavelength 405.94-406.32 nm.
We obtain 17.9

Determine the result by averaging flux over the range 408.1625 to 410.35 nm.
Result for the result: 16.2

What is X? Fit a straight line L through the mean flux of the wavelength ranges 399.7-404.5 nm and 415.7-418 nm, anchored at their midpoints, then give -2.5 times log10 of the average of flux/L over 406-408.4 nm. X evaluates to 0.03 mag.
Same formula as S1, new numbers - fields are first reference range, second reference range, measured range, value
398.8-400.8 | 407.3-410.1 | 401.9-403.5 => -0.025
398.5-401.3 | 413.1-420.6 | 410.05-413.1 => 0.201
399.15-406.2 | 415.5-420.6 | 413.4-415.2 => -0.013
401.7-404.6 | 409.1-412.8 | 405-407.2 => -0.040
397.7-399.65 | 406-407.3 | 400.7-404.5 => -0.140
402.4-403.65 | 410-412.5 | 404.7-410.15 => -0.144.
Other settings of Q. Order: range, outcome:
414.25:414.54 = 17.4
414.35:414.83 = 18.1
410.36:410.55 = 14.4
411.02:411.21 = 17.4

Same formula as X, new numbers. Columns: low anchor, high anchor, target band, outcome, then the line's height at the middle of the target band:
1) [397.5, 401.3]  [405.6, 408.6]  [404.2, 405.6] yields -0.02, 17.3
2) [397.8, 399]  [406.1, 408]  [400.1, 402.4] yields -0.05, 17.1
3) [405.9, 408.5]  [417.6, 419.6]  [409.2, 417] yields 0.02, 17.7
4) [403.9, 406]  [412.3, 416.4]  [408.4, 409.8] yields 0.01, 17.9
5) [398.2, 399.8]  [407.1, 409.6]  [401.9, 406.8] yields -0.01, 17.4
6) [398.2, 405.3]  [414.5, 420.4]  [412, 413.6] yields 0.00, 17.9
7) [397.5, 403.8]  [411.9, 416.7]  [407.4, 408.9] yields 0.02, 17.7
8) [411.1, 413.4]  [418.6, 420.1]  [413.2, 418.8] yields 0.00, 17.9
